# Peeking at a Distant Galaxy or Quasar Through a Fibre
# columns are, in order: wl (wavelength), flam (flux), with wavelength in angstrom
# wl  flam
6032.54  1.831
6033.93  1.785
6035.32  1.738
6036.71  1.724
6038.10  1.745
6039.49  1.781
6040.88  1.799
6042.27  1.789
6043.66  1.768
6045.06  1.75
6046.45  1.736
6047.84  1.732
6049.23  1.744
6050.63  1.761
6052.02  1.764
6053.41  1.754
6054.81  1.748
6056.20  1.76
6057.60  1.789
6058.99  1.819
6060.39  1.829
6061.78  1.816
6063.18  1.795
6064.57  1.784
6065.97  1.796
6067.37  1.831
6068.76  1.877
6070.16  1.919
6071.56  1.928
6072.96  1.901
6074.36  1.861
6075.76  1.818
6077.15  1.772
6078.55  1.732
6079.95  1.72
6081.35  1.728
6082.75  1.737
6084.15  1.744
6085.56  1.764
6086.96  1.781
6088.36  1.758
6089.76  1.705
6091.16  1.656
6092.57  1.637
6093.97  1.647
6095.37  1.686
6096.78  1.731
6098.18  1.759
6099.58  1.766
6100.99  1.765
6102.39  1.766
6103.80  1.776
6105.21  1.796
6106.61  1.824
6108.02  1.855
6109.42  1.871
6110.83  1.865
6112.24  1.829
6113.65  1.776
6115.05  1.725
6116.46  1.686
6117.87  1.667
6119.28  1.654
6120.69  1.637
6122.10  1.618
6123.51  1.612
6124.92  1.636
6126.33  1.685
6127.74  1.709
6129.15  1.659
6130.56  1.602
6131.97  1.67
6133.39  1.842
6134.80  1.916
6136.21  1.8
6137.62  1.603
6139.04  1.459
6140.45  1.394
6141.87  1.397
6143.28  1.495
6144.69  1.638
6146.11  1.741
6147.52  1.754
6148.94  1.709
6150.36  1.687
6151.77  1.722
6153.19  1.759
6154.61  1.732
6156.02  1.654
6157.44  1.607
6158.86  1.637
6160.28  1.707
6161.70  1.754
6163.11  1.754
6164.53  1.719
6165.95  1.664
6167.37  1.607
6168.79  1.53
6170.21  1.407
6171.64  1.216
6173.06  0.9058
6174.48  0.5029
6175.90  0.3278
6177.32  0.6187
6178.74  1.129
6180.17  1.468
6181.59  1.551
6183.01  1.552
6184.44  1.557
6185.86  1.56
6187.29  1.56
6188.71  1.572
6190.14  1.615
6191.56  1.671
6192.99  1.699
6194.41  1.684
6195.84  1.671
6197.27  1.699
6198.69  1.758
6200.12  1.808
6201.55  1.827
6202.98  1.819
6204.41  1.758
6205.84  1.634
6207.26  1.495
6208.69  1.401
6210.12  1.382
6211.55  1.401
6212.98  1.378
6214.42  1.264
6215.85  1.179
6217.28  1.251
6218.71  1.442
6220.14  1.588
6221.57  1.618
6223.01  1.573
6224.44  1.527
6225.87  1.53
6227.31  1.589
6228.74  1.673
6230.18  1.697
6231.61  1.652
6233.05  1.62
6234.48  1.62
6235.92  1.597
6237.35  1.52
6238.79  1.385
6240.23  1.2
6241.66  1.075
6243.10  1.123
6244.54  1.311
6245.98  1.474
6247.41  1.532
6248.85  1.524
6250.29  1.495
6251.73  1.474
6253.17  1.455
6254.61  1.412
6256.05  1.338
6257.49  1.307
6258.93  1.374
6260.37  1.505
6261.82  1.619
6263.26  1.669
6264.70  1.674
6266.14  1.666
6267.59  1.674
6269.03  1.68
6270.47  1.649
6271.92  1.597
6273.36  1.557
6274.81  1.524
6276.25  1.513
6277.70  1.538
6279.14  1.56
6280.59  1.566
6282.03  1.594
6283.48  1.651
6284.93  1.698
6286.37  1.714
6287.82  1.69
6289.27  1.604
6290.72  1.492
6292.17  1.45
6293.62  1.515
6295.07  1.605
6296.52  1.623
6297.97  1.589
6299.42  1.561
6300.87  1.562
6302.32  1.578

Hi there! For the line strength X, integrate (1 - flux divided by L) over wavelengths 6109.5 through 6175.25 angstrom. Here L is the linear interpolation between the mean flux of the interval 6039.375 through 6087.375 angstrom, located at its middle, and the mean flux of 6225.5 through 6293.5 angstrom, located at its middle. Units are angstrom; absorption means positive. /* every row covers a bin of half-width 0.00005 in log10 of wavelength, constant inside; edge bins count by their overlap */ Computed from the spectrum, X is 2.7 angstrom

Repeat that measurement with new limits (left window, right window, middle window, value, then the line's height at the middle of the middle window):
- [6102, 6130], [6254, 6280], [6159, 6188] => 5.27 angstrom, 1.66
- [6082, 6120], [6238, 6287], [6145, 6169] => -0.42 angstrom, 1.66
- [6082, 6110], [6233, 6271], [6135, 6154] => 0.34 angstrom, 1.67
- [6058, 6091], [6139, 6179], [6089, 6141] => -2.42 angstrom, 1.64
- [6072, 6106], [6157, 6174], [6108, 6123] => -0.56 angstrom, 1.67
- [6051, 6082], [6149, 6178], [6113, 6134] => -1.21 angstrom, 1.59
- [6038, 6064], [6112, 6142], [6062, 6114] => -1.89 angstrom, 1.72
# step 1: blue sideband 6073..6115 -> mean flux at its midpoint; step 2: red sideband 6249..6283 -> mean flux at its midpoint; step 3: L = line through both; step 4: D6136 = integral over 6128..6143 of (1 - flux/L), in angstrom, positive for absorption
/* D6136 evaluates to 0.7 angstrom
